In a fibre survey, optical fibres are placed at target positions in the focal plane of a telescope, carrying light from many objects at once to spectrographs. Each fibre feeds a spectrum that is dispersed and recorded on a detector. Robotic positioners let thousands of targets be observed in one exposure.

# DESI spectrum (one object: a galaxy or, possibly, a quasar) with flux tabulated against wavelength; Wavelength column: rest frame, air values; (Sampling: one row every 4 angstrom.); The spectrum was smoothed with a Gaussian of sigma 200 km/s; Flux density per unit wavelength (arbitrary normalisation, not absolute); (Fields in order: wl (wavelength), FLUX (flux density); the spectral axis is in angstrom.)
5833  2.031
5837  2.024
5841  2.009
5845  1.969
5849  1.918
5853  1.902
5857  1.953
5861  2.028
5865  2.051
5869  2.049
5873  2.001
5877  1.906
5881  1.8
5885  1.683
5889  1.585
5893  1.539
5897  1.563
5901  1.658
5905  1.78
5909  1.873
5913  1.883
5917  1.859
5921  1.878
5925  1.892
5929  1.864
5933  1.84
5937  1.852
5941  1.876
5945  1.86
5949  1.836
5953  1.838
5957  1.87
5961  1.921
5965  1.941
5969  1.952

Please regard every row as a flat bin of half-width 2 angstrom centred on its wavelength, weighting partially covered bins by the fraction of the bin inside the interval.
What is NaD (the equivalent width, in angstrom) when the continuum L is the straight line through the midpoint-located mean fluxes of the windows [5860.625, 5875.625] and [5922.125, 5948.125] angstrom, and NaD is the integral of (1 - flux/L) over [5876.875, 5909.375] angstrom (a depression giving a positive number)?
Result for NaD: 4.56 angstrom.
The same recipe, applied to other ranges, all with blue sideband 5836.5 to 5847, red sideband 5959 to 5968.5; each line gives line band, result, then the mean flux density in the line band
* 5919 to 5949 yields 1.3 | 1.86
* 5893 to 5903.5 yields 1.9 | 1.6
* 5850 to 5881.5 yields 0.3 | 1.97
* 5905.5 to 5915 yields 0.5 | 1.86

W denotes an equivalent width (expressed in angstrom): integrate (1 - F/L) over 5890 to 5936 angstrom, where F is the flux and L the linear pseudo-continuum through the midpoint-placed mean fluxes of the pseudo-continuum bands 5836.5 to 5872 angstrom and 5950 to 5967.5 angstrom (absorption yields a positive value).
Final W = 3.6 angstrom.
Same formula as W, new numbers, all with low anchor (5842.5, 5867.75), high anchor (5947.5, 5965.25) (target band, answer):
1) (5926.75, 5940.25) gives 0.3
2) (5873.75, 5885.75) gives 0.7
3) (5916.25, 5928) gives 0.2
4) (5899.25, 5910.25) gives 0.9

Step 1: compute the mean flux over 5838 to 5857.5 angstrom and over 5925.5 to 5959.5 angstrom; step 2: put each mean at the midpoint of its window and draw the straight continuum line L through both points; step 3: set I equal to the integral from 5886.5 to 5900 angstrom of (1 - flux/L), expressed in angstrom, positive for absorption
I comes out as 2.4 angstrom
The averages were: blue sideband 1.95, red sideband 1.86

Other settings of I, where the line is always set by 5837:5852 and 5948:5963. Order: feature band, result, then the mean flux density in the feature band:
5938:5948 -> 0.1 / 1.86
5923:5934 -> 0.1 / 1.87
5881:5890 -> 1.2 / 1.68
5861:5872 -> -0.5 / 2.04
